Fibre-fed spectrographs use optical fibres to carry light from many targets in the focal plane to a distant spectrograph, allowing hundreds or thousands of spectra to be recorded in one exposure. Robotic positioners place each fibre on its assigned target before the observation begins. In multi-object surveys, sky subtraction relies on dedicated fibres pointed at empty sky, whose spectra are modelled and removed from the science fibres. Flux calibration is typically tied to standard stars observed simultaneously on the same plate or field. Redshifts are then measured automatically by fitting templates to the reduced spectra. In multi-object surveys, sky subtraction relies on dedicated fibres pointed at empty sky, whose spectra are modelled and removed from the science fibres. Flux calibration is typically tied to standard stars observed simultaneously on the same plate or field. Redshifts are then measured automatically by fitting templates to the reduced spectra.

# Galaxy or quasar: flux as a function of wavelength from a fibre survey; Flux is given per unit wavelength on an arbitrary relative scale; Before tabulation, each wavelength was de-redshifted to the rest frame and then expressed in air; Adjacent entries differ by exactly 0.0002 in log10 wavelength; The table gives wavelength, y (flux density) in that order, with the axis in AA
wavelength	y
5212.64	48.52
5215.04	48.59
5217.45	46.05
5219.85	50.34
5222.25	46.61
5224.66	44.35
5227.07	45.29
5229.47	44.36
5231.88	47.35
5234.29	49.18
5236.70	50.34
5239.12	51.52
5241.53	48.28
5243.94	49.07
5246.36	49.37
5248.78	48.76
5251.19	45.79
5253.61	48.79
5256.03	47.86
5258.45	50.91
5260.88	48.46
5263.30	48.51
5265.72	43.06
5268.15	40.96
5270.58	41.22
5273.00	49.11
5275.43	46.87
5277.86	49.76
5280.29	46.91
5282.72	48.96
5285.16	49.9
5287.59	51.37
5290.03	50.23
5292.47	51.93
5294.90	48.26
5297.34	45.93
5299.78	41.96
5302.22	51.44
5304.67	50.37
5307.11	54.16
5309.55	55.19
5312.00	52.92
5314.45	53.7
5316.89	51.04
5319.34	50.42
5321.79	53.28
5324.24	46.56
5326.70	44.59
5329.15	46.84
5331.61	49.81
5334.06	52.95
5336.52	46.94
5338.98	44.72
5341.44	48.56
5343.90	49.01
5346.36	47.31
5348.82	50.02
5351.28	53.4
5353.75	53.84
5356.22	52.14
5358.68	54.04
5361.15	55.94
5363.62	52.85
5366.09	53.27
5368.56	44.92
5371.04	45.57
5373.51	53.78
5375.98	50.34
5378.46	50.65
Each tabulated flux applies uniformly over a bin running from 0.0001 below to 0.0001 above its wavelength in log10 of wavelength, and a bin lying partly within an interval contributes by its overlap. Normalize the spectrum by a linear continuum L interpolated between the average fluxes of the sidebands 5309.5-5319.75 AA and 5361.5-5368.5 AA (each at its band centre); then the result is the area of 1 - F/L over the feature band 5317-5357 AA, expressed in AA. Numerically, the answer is 2.2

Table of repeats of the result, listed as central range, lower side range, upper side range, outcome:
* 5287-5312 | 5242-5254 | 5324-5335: -1.0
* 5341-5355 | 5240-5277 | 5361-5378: -0.1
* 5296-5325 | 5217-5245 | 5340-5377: -0.5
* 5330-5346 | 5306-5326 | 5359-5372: 0.9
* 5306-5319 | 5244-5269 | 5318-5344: -1.3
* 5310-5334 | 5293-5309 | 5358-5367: 0.3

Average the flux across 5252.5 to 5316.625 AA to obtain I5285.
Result 48.8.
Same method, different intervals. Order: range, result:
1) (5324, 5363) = 49.9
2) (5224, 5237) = 46.7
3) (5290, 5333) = 49.9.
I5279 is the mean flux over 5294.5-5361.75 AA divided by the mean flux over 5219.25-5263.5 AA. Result 1.04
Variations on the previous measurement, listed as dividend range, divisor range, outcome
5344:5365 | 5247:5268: 1.10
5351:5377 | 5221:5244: 1.09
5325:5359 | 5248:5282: 1.05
